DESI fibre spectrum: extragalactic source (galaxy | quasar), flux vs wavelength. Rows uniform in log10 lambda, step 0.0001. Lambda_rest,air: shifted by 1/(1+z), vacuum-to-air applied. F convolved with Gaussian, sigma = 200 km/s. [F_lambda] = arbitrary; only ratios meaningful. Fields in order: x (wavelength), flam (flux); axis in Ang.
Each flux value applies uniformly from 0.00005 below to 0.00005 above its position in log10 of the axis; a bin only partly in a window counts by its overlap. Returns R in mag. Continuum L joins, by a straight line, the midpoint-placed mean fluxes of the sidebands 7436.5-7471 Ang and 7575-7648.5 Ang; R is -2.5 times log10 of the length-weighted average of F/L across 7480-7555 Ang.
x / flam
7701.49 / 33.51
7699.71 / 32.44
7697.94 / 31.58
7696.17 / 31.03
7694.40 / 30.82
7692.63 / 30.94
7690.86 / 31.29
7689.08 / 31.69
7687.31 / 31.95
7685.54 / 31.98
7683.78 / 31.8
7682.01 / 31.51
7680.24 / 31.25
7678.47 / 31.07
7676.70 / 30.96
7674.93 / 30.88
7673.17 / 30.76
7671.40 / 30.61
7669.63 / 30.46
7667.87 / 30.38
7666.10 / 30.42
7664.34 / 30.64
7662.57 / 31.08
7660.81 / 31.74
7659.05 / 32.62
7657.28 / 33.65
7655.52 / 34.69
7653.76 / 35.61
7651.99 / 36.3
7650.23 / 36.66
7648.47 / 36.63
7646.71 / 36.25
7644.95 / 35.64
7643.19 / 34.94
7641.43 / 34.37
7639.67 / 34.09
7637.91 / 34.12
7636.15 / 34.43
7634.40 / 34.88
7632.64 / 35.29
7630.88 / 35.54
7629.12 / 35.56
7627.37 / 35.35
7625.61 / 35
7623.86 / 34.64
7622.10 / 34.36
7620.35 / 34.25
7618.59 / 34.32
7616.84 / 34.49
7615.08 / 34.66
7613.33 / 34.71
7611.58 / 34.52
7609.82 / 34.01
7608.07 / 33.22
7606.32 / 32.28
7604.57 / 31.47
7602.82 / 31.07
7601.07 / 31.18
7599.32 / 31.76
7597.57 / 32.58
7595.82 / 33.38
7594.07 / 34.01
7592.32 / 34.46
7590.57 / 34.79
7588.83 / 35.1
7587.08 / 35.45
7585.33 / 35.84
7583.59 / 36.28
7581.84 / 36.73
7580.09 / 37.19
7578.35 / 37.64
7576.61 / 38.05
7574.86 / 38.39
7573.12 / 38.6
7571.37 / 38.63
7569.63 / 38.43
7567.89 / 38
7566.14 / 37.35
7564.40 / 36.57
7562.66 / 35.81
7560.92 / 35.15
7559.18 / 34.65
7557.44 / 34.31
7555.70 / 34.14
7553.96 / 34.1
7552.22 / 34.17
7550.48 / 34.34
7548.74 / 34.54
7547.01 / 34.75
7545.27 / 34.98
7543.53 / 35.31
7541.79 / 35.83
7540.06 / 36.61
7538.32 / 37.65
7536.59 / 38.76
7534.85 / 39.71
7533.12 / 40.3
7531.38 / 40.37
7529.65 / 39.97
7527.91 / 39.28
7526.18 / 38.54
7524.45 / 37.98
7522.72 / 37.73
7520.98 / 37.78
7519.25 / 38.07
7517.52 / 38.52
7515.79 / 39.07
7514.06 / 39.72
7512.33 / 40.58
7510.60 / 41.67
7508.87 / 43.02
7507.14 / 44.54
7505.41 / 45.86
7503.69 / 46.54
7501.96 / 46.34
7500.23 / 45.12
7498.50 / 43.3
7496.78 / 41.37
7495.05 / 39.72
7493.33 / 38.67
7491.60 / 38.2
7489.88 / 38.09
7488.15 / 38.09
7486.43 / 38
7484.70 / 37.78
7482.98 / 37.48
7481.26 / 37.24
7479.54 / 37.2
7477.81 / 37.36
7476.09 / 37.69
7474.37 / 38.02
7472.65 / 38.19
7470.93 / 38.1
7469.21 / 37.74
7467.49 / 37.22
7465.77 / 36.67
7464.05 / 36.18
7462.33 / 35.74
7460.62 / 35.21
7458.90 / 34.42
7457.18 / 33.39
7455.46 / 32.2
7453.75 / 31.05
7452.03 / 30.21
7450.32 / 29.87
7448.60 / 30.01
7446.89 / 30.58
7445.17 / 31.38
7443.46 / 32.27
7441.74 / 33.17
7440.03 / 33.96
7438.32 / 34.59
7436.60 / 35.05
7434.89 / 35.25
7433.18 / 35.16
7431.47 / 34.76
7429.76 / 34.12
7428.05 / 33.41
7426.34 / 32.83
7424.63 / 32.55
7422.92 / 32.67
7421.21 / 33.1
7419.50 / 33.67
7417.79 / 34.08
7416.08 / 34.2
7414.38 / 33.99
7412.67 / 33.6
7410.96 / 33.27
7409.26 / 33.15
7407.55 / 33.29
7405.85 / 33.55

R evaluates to -0.15 mag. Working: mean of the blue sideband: 33.6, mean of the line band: 39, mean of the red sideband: 34.6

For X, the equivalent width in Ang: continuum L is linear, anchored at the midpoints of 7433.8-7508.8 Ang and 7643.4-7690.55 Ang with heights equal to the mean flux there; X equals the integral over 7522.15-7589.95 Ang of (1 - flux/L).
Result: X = -3.3 Ang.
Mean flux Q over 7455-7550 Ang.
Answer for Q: 38.6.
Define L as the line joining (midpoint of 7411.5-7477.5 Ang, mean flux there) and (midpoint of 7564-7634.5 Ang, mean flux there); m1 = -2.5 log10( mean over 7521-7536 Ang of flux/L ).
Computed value -0.13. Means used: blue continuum 34.1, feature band 39.1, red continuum 35.1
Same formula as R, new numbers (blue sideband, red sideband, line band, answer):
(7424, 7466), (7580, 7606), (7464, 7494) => -0.129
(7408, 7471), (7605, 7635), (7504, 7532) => -0.183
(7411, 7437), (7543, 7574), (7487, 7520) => -0.182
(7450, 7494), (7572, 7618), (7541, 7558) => 0.019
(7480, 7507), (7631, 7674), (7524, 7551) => 0.040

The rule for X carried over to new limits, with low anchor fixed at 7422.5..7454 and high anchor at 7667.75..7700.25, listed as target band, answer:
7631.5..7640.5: -0.9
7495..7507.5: -4.6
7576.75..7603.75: -2.3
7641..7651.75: -1.5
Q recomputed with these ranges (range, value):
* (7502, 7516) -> 43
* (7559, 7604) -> 35.6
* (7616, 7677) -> 33.8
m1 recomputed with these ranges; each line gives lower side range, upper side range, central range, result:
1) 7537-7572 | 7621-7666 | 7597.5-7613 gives 0.08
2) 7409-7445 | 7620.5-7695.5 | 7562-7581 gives -0.13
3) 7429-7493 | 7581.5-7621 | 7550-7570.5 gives -0.04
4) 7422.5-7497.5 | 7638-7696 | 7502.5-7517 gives -0.22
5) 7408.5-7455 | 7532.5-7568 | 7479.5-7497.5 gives -0.12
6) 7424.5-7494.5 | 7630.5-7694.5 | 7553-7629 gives -0.04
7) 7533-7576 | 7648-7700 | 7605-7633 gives -0.01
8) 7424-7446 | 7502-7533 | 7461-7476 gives -0.02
